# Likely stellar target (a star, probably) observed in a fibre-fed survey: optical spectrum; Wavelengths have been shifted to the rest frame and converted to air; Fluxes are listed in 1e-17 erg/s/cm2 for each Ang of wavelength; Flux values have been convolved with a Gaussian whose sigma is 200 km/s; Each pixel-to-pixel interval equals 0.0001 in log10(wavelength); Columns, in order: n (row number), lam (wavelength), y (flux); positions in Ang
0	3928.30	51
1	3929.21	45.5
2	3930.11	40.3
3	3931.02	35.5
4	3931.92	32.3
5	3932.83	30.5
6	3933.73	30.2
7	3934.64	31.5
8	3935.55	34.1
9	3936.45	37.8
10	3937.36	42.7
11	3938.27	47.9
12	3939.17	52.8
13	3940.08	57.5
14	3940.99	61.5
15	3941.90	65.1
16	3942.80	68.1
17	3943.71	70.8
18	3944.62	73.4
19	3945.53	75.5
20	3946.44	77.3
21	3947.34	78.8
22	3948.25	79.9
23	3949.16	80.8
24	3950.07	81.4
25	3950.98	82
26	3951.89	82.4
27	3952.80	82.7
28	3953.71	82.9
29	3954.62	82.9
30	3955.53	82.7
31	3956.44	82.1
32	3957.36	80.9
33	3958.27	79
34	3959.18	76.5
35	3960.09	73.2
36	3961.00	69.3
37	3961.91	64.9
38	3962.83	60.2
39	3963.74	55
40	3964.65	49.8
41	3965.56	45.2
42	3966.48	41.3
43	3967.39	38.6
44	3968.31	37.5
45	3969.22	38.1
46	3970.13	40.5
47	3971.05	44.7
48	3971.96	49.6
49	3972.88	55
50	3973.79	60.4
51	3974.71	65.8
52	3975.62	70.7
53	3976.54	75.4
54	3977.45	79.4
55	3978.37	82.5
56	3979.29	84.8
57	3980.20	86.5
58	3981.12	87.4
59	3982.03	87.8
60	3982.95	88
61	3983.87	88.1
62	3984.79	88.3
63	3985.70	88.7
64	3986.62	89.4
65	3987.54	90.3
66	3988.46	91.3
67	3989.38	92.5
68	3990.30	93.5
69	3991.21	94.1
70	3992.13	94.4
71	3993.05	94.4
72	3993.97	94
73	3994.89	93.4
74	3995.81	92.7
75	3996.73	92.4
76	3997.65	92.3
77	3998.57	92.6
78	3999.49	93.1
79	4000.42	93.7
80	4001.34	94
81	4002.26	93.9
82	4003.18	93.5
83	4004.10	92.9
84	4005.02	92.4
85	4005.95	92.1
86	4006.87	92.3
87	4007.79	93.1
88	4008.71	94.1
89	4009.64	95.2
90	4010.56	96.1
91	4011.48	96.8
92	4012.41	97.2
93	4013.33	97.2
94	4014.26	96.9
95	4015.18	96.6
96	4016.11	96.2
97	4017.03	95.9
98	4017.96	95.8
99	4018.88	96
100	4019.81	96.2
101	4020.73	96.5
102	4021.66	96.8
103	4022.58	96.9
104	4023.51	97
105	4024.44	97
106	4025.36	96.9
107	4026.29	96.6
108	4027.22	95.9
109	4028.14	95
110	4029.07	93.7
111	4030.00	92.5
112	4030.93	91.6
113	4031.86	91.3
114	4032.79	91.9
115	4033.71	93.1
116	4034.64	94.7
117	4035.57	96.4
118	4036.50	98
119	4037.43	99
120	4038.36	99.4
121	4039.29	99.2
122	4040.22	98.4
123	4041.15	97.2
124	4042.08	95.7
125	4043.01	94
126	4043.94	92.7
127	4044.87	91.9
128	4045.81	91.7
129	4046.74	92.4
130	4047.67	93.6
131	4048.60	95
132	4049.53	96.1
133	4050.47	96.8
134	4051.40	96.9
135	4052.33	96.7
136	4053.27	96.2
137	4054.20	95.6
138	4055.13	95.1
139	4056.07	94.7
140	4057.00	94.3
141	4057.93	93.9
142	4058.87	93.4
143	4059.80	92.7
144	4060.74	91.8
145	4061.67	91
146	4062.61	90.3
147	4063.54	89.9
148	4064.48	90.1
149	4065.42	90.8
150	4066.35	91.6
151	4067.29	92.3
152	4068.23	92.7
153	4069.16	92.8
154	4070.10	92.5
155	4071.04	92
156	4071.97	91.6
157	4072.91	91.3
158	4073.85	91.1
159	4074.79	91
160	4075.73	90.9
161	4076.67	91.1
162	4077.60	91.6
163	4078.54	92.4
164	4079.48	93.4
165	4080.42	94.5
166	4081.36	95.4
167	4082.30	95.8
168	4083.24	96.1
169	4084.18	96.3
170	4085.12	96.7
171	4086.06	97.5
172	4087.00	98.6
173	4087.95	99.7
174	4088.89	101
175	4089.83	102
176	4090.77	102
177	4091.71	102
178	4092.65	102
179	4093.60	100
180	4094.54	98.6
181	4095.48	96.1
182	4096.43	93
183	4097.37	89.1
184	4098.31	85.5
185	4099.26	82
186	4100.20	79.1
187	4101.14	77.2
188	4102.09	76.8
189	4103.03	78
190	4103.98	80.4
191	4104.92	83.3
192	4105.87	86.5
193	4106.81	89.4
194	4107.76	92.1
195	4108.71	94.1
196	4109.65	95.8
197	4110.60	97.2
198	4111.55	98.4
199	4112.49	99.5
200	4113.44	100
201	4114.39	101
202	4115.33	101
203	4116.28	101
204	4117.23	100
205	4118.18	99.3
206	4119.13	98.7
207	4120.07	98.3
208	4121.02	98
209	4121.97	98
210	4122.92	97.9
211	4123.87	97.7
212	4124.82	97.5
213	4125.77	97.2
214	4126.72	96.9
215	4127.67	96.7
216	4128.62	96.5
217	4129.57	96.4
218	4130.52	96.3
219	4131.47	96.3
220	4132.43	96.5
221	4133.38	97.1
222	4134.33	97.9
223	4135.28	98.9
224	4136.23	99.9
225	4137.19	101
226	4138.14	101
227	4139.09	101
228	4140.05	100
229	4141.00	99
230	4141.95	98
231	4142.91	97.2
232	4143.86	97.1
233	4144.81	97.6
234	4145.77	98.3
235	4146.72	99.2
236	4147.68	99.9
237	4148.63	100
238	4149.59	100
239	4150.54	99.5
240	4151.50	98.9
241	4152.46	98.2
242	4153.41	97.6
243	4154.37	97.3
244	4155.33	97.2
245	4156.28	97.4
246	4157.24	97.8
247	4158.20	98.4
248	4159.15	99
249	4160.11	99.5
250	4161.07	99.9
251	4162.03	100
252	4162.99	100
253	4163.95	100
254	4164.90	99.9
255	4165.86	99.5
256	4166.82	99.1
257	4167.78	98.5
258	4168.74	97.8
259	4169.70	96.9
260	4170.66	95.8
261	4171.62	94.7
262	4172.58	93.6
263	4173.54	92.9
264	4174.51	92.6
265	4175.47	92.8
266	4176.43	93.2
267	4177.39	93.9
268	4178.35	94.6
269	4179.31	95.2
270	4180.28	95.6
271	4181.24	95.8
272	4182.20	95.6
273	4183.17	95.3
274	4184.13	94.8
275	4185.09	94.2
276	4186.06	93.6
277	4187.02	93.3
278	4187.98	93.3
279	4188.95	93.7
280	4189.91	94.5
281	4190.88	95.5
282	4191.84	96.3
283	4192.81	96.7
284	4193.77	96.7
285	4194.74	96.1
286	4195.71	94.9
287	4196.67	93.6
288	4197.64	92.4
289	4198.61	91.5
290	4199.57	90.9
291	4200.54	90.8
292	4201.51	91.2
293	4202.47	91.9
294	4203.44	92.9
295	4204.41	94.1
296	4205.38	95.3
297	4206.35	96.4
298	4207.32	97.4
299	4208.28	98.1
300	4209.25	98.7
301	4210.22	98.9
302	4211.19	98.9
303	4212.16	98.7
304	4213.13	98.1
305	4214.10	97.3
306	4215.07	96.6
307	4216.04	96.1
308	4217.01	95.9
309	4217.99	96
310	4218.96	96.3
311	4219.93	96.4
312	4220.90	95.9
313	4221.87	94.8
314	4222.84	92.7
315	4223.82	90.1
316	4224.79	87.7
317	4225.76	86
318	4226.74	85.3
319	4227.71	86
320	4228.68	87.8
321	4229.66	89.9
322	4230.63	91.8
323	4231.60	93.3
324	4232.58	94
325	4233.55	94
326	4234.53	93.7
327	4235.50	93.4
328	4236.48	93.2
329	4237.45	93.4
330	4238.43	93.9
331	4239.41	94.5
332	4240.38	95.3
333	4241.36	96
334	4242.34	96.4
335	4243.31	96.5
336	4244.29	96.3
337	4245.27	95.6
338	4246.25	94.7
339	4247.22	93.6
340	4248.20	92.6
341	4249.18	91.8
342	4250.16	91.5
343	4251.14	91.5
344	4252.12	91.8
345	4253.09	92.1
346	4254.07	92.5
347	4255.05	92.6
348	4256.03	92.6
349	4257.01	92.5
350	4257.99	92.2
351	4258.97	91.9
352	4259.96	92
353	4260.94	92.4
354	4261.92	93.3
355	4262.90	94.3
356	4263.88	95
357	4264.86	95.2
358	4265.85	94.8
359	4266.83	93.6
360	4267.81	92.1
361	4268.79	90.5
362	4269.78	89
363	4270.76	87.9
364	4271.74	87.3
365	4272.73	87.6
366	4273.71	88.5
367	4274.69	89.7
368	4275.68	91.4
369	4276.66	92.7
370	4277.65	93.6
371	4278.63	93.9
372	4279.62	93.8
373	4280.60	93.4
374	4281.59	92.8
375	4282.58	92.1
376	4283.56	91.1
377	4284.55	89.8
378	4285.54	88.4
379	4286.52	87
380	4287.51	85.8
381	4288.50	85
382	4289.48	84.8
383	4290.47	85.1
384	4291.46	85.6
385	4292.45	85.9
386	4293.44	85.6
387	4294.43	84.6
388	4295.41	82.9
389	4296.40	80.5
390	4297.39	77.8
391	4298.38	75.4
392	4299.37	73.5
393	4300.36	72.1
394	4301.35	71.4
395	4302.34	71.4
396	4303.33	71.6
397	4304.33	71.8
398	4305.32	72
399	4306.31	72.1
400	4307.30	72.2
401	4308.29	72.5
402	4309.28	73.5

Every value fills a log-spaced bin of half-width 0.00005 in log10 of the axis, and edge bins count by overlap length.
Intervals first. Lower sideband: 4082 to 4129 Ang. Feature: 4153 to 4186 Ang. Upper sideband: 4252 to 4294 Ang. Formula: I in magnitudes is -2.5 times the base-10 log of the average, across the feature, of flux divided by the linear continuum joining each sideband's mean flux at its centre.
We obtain -0.04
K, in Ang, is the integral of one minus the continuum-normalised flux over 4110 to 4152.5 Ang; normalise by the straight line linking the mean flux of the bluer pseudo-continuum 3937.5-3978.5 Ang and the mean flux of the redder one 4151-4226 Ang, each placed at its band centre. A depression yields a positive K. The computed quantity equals -5.0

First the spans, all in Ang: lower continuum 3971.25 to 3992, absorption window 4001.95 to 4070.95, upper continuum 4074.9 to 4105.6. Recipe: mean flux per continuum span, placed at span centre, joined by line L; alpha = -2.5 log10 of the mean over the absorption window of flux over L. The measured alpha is -0.09 mag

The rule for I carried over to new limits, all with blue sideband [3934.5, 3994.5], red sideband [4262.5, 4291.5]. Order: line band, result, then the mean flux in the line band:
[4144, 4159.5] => -0.19 mag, 98.5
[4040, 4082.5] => -0.21 mag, 93.3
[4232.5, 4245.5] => -0.08 mag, 94.7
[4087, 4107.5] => -0.15 mag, 90.8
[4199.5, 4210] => -0.10 mag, 94.6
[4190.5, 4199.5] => -0.11 mag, 94.7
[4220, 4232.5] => -0.04 mag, 90.4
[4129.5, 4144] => -0.20 mag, 98.4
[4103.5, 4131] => -0.19 mag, 96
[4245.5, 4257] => -0.05 mag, 92.6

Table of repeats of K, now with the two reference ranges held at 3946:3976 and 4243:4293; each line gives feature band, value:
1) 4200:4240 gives -3.0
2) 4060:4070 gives -2.3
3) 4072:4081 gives -2.0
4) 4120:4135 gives -3.3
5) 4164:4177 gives -2.0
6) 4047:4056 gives -2.7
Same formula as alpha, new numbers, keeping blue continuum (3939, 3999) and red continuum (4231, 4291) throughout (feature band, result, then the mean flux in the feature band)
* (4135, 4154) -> -0.164 mag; 99.1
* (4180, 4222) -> -0.080 mag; 95.3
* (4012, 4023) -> -0.236 mag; 96.6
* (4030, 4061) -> -0.194 mag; 94.9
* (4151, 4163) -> -0.147 mag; 98.4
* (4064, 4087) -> -0.149 mag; 93.1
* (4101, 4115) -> -0.092 mag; 90.4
